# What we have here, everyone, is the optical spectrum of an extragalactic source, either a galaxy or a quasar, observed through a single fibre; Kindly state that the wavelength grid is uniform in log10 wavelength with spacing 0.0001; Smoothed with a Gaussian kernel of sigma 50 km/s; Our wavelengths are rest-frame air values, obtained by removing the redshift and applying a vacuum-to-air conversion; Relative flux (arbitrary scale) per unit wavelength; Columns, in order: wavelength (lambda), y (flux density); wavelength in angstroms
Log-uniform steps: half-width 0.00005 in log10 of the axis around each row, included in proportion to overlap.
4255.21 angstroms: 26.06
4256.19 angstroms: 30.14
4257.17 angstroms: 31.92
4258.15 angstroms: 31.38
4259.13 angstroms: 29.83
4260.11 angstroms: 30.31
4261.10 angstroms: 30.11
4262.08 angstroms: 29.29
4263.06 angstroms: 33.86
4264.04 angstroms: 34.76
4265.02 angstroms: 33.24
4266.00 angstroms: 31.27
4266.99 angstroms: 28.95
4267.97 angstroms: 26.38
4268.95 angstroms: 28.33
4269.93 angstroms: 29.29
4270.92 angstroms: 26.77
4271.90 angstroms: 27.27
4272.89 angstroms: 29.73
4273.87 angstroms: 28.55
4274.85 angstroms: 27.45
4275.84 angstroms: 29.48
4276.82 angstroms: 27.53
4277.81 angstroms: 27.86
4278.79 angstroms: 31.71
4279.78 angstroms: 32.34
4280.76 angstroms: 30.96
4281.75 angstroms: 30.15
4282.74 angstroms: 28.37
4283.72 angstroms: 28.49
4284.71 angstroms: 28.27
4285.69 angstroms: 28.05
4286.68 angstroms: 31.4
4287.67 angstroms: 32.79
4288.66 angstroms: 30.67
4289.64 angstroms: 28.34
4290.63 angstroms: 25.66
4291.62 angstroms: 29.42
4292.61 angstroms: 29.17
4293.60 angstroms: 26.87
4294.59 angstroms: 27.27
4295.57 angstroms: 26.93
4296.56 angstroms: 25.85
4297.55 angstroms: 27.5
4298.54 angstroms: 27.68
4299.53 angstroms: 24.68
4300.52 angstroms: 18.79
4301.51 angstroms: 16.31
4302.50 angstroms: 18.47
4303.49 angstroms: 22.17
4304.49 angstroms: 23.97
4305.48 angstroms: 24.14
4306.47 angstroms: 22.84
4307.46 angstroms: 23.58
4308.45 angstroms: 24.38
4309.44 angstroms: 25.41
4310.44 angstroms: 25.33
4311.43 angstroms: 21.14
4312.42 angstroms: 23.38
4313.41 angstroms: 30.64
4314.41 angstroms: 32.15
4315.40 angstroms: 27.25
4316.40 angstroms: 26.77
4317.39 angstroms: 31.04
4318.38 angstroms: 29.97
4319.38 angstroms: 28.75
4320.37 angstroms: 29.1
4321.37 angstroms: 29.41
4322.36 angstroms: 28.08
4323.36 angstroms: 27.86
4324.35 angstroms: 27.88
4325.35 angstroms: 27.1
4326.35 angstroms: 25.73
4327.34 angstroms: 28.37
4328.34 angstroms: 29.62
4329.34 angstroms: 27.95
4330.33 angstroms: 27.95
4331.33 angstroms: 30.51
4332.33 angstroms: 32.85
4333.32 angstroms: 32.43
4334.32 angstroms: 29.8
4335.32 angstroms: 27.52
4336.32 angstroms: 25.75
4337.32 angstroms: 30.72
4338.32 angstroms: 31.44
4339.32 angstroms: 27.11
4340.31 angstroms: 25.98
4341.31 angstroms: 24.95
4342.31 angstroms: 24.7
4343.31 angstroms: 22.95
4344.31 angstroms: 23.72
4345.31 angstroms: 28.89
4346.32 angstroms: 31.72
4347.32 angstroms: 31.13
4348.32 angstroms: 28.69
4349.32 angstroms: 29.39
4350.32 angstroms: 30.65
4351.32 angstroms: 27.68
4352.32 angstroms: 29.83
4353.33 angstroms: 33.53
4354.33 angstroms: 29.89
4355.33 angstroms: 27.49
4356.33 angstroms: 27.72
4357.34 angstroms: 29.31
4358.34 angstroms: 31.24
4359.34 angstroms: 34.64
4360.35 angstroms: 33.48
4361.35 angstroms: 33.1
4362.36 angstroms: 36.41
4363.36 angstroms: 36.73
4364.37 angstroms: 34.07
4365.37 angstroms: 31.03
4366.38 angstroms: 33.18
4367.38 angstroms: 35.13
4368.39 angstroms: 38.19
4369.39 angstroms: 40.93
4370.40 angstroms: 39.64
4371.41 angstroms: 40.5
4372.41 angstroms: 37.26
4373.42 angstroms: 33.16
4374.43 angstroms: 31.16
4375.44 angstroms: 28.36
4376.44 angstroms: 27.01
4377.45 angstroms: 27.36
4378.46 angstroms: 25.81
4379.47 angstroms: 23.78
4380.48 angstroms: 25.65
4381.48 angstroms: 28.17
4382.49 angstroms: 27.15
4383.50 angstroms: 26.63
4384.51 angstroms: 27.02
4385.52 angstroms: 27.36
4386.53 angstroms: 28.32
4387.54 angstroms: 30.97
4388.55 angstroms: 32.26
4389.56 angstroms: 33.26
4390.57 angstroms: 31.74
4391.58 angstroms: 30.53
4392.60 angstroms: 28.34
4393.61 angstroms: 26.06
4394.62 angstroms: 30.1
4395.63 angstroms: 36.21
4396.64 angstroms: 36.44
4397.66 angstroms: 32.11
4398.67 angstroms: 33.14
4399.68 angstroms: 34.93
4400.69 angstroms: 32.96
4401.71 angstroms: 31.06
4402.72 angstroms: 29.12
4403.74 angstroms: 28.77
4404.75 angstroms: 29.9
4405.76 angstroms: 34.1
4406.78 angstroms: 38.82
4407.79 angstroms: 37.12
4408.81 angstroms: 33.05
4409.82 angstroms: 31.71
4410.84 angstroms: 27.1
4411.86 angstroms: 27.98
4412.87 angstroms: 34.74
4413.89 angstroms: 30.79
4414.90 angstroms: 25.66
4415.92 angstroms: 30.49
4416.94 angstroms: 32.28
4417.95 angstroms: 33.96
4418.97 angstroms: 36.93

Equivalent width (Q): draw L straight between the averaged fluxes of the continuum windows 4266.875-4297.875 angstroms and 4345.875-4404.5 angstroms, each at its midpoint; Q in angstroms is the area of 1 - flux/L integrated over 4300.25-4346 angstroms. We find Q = 4.9 angstroms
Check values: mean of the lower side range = 28.7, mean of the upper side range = 31.3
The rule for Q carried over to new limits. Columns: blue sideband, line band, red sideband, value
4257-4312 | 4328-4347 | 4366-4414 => 0.88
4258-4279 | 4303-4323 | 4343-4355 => 1.93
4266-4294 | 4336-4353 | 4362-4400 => 1.49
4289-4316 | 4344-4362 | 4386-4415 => -1.05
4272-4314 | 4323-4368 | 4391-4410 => -0.37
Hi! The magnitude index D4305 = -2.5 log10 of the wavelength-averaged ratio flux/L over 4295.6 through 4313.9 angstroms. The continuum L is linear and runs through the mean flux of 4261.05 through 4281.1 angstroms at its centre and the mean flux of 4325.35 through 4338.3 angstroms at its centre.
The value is 0.23 mag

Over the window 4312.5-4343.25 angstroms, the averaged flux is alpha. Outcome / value 28.5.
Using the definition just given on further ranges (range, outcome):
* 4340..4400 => 30.8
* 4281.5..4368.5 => 28.3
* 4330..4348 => 28.3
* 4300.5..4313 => 22.5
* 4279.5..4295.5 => 29.2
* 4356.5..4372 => 35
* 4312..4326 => 28.5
